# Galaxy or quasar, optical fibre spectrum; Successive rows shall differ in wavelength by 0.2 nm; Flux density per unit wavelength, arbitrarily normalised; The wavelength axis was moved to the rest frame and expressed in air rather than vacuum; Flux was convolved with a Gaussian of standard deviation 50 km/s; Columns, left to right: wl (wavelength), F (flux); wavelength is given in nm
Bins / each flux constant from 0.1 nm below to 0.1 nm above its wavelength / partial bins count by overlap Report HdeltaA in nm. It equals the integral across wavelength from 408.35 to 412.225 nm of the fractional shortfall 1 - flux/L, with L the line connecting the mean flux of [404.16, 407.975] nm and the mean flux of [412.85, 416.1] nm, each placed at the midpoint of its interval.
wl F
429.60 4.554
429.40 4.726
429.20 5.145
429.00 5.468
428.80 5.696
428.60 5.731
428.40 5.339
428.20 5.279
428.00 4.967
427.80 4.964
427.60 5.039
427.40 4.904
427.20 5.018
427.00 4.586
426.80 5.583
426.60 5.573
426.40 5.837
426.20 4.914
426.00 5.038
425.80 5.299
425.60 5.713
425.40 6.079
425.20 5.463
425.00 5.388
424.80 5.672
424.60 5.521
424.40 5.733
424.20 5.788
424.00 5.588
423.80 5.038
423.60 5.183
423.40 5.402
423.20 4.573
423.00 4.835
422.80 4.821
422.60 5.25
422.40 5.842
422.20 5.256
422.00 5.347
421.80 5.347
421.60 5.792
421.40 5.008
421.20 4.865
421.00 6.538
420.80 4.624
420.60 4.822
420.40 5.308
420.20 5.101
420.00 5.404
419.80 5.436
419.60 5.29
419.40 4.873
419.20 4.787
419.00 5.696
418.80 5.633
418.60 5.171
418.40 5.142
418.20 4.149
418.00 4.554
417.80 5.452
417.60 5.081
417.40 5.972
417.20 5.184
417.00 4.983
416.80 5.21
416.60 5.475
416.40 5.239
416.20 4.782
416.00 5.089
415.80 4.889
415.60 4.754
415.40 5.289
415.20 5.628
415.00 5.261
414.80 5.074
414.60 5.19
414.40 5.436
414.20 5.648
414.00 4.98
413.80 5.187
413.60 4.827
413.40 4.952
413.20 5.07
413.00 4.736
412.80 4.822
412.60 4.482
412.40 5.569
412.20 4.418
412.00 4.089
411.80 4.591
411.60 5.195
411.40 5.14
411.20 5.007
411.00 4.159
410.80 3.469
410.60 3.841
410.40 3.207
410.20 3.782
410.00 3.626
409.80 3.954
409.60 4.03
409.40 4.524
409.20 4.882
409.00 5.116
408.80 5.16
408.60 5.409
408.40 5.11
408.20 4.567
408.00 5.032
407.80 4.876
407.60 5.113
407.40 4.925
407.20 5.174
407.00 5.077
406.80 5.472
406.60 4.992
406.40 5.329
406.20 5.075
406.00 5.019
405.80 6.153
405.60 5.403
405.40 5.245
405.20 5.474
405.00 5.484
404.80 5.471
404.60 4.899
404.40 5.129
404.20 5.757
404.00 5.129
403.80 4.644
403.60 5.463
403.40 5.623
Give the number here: 0.57 nm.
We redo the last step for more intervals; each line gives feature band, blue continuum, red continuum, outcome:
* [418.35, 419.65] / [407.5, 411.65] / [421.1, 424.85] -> -0.04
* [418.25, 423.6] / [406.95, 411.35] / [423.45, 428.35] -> -0.13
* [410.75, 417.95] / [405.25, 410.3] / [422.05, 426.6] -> 0.13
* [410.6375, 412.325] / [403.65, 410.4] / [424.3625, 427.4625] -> 0.19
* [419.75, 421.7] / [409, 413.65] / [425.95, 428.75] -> -0.15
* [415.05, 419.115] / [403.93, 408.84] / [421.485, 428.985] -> 0.09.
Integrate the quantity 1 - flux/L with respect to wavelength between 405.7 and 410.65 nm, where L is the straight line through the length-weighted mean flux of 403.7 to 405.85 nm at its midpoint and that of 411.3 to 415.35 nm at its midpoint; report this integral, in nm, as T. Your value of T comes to 0.40 nm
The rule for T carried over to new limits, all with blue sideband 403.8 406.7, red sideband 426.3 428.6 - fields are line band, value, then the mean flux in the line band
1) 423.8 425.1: -0.09 nm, 5.57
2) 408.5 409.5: 0.05 nm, 5.02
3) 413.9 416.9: 0.04 nm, 5.2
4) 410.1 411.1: 0.30 nm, 3.69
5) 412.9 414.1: 0.07 nm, 4.96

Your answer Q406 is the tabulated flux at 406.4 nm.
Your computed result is 5.329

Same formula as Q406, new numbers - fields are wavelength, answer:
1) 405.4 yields 5.245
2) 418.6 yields 5.171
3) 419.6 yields 5.29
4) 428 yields 4.967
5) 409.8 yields 3.954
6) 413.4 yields 4.952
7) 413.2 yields 5.07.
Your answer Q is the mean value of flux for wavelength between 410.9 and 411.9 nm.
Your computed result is 4.82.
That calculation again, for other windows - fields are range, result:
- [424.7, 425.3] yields 5.51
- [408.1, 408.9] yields 5.06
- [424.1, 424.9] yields 5.68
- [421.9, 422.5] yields 5.48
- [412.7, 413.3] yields 4.88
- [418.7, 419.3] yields 5.37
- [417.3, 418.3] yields 5.04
